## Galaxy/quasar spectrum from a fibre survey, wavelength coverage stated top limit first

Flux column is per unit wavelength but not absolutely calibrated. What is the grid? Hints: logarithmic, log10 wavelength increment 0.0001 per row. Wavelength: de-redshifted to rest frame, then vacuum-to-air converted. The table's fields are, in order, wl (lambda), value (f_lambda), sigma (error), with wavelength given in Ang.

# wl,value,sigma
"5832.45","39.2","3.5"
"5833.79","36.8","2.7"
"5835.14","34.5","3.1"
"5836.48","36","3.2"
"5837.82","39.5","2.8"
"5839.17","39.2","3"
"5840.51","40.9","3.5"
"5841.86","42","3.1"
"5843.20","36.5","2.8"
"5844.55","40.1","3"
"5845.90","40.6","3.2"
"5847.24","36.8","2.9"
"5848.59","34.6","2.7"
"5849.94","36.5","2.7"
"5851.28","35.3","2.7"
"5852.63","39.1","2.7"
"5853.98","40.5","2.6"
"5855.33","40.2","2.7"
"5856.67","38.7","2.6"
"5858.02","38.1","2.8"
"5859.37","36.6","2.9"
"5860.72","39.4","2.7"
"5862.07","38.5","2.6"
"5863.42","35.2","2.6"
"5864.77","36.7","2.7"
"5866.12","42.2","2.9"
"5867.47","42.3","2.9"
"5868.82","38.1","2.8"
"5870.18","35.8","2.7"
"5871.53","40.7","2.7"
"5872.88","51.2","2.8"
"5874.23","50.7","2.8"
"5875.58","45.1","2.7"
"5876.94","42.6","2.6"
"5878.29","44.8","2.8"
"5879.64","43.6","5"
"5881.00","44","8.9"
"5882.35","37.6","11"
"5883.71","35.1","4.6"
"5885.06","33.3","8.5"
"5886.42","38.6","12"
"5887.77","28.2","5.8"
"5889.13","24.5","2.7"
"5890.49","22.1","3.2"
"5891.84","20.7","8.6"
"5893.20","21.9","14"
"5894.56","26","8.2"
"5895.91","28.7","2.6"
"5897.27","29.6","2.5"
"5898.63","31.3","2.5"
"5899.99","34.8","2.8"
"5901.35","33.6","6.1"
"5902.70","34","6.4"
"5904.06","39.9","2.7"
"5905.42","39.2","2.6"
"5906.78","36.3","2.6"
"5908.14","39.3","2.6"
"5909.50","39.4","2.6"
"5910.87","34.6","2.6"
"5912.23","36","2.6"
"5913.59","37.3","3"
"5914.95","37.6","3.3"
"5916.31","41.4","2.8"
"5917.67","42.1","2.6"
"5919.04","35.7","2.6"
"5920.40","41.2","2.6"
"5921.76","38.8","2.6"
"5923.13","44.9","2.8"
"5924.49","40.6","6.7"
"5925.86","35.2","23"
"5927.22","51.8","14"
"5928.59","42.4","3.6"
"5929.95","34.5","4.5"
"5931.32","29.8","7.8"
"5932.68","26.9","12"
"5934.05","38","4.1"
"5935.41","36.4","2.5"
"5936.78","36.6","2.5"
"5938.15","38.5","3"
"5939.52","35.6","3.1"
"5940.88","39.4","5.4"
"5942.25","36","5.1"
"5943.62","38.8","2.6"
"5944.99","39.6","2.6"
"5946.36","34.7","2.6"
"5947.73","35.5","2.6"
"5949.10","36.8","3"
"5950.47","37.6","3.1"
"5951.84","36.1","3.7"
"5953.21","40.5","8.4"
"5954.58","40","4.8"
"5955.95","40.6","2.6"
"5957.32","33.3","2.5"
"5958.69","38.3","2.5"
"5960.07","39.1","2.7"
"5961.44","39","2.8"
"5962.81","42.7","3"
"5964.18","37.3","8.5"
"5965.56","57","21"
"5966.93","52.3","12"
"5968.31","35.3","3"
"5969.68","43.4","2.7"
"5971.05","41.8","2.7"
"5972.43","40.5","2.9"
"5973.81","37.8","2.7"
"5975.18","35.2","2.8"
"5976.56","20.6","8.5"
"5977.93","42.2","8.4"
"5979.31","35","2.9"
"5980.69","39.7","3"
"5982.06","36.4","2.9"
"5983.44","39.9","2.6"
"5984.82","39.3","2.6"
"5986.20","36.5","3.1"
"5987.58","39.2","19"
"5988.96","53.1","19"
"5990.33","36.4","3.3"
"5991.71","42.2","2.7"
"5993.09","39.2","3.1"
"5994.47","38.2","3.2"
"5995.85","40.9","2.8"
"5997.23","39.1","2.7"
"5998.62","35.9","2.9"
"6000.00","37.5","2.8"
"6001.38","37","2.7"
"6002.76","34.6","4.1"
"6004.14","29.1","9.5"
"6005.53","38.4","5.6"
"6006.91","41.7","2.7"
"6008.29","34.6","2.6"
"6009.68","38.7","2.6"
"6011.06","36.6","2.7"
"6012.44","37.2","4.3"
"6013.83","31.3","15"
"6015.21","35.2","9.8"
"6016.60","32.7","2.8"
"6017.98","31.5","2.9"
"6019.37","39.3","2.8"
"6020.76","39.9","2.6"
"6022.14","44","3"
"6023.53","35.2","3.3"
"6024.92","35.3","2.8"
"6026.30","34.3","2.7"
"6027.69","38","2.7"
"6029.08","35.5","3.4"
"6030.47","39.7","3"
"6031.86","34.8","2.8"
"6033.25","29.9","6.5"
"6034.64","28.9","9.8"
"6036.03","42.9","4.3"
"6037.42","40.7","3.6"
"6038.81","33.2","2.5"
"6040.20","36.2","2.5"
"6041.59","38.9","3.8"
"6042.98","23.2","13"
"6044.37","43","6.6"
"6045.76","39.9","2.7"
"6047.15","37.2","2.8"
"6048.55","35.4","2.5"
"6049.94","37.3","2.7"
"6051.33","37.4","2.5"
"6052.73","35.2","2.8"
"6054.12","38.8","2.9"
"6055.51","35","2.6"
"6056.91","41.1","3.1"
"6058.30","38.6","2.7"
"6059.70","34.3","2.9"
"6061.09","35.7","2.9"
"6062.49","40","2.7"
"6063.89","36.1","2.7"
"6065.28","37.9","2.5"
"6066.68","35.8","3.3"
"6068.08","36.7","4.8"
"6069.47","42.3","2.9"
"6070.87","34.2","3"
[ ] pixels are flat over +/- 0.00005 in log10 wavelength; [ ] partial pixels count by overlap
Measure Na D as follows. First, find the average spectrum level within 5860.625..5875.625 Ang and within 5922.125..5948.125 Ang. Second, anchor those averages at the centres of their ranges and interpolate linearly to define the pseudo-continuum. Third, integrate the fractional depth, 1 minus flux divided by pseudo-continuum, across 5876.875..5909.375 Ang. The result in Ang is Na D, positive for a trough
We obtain 5.10 Ang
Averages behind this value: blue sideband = 41.3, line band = 33.7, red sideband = 37.7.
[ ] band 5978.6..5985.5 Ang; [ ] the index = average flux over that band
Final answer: 38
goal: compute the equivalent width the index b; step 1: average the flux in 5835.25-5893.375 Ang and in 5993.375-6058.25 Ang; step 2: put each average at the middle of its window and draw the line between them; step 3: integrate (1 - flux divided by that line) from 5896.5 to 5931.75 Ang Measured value -0.3 Ang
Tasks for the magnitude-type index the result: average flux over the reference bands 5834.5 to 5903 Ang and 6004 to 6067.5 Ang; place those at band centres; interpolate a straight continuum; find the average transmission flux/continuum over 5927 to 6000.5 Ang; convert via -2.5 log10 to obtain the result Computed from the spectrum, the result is -0.06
